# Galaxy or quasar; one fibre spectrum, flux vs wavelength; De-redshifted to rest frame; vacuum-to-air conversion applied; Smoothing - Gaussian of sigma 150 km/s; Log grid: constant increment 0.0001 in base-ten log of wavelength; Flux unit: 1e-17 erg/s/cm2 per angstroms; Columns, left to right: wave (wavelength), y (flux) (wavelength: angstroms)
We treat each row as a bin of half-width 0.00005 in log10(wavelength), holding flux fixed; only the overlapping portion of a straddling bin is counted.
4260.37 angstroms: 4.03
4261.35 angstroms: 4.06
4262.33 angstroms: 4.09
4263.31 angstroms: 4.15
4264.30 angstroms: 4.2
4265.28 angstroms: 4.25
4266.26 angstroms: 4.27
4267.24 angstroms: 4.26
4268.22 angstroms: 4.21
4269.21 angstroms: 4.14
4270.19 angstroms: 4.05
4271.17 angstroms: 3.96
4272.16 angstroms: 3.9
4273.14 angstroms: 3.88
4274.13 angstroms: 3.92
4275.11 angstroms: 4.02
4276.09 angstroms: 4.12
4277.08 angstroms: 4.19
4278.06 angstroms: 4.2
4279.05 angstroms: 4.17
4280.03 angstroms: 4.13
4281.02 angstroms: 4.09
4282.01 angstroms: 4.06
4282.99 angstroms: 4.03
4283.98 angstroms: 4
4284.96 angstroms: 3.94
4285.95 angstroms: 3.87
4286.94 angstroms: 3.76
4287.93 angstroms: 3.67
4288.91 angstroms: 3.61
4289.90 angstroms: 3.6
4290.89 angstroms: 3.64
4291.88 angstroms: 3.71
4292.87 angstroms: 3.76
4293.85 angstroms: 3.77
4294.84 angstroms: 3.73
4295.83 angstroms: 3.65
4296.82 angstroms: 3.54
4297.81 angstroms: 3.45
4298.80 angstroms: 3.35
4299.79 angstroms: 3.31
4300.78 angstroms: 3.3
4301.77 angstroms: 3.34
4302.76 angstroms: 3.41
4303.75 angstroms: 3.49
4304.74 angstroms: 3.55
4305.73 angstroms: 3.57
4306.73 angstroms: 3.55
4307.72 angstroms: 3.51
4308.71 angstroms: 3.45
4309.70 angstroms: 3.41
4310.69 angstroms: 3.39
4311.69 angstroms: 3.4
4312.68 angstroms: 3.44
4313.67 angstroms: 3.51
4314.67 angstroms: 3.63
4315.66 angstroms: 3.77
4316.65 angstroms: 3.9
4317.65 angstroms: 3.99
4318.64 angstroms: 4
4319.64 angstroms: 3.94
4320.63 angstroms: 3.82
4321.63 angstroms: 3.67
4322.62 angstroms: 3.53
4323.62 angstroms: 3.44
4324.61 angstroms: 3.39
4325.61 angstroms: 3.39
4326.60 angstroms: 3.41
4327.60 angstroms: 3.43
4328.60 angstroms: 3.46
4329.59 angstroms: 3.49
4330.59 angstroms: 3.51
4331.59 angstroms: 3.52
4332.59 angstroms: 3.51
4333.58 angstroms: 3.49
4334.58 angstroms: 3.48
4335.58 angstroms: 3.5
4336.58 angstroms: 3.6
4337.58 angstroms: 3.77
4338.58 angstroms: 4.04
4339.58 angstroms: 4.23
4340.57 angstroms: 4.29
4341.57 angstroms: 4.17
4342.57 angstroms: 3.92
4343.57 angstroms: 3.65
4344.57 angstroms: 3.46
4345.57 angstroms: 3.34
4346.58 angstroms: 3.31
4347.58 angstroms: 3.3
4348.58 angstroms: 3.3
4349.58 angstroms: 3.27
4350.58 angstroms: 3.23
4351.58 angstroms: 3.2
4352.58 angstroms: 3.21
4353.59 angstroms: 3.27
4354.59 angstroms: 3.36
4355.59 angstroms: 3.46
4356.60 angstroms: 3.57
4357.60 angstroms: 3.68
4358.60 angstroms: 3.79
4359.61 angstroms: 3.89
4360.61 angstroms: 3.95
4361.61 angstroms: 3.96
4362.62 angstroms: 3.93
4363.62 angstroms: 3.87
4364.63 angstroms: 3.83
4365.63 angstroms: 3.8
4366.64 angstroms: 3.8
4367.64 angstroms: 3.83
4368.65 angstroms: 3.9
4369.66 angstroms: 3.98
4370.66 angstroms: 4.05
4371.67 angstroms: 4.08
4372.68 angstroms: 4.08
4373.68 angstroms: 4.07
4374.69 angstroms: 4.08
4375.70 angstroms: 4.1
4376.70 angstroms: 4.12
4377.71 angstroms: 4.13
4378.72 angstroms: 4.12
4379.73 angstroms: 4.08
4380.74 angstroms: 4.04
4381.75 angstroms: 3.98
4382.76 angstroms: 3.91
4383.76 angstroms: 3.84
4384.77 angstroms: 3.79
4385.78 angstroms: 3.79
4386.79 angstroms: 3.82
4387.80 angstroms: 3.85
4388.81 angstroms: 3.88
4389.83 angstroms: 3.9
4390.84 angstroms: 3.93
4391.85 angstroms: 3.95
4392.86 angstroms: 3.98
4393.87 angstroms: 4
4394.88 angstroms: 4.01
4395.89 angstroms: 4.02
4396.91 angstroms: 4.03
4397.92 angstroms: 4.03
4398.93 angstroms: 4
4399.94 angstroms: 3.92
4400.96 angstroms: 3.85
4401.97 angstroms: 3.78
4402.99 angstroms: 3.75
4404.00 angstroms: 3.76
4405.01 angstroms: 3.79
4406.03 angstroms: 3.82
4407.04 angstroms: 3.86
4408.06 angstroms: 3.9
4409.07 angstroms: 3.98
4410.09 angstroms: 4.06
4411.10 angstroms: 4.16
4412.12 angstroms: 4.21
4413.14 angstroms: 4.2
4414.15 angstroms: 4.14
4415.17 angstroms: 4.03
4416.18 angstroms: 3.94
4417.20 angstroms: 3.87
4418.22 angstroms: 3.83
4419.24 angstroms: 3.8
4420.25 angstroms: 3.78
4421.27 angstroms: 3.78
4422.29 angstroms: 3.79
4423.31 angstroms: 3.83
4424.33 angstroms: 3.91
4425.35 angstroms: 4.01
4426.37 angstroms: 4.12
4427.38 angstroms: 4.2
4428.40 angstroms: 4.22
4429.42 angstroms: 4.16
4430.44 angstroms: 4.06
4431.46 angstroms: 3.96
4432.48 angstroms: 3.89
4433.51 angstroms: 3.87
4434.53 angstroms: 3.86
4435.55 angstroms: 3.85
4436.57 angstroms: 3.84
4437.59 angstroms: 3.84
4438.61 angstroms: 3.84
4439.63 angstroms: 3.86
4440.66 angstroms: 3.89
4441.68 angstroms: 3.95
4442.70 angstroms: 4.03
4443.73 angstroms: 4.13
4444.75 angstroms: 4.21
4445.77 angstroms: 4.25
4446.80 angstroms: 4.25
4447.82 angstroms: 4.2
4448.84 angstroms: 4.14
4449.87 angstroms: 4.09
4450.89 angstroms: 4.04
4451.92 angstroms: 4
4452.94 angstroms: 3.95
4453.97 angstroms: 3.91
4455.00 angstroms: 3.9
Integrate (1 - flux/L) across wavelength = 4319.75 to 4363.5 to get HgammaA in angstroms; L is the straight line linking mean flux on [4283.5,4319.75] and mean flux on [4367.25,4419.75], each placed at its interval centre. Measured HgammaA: 2.0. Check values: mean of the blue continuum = 3.62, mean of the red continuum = 3.96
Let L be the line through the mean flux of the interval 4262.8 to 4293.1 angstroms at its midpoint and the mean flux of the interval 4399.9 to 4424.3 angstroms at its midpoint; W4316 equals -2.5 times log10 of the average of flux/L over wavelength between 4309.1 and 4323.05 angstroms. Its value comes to 0.085 mag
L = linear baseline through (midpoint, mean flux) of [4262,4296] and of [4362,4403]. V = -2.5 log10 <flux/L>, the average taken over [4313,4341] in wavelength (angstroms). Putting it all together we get 0.08 mag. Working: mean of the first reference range 3.97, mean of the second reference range 3.95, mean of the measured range 3.67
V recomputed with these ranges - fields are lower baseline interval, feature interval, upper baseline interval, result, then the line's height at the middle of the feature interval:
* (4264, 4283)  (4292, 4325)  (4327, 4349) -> 0.08 mag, 3.84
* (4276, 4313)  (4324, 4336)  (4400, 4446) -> 0.09 mag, 3.76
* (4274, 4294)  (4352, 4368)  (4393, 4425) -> 0.07 mag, 3.93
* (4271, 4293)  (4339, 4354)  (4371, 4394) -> 0.12 mag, 3.96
